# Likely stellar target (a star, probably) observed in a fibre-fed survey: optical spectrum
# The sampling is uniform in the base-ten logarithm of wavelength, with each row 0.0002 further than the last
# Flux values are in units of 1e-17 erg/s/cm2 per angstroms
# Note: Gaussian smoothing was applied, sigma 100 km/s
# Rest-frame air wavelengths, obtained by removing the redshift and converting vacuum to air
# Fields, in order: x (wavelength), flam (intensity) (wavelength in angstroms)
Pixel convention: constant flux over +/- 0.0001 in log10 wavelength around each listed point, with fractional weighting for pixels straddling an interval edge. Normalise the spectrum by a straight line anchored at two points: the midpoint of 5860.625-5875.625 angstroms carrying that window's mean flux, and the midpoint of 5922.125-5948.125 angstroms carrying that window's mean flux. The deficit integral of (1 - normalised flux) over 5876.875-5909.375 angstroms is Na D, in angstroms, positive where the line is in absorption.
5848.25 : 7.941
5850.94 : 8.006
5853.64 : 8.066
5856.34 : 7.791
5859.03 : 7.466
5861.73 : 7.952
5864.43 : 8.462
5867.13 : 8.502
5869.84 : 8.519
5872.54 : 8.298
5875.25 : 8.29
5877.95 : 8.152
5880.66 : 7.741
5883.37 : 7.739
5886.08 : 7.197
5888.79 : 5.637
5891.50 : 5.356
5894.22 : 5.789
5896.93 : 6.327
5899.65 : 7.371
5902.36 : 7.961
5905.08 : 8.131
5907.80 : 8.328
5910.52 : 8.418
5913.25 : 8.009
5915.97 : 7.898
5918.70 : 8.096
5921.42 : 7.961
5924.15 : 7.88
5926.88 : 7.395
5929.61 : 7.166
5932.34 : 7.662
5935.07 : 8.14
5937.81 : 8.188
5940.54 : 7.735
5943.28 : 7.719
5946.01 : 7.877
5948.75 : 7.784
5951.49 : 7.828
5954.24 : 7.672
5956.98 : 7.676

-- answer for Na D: 3.91 angstroms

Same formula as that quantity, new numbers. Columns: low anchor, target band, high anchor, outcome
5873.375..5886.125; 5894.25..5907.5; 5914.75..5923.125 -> 1.0 angstroms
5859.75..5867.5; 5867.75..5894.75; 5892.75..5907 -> 1.3 angstroms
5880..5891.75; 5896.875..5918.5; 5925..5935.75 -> -2.2 angstroms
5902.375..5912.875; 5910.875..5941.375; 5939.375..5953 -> 0.6 angstroms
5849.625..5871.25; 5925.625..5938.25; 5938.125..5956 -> 0.3 angstroms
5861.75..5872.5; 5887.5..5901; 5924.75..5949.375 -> 3.4 angstroms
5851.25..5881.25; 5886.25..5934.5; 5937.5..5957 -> 3.4 angstroms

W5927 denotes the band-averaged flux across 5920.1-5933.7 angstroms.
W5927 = 7.61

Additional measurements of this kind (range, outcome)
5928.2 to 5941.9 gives 7.78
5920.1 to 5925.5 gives 7.92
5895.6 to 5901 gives 6.85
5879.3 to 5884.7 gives 7.73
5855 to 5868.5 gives 8.04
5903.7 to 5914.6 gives 8.22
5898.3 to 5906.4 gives 7.83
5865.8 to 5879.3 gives 8.35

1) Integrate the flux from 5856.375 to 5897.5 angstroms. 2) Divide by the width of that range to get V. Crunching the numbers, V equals 7.46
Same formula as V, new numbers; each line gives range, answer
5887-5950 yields 7.51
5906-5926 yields 8.07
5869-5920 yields 7.53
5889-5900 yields 6.04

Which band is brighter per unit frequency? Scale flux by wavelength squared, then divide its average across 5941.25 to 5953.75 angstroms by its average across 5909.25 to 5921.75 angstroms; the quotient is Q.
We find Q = 1.0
